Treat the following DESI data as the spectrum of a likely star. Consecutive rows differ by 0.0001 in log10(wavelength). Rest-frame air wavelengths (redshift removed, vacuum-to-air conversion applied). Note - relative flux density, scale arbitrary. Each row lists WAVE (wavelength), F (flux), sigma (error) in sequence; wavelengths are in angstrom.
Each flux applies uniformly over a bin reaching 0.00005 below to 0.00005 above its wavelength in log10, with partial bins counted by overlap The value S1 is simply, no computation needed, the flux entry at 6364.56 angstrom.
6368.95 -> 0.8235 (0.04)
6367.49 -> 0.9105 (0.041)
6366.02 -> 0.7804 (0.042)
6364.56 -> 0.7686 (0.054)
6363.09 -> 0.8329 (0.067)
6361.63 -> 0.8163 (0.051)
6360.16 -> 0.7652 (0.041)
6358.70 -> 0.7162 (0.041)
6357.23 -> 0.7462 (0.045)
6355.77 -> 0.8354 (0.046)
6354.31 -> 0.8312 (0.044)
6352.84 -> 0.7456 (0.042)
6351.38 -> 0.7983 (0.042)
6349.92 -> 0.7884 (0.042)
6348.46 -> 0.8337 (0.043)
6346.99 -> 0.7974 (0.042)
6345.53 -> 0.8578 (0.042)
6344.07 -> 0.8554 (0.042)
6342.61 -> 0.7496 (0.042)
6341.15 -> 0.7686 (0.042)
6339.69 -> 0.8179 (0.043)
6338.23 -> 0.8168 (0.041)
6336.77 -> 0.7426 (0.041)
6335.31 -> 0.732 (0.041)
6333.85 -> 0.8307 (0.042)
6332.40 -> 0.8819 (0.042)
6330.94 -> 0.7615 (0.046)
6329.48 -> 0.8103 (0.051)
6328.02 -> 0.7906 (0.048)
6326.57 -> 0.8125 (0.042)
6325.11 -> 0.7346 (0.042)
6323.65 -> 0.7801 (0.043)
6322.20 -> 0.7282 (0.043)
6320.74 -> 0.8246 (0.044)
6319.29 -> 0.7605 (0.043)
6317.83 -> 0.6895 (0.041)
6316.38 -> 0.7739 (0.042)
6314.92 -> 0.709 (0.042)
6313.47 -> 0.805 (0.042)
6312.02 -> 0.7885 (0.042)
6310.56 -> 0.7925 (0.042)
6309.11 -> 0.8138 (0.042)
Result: 0.7686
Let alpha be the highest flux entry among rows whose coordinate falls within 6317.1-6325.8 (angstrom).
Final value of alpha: 0.8246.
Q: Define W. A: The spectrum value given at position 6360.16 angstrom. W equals 0.7652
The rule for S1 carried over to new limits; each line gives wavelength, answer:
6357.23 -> 0.7462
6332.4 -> 0.8819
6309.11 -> 0.8138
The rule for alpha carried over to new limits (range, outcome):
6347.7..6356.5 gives 0.8354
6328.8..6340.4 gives 0.8819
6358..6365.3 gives 0.8329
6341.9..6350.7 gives 0.8578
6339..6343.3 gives 0.8179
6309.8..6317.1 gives 0.805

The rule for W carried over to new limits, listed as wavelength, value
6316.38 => 0.7739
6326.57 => 0.8125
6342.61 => 0.7496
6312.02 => 0.7885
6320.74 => 0.8246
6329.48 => 0.8103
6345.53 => 0.8578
